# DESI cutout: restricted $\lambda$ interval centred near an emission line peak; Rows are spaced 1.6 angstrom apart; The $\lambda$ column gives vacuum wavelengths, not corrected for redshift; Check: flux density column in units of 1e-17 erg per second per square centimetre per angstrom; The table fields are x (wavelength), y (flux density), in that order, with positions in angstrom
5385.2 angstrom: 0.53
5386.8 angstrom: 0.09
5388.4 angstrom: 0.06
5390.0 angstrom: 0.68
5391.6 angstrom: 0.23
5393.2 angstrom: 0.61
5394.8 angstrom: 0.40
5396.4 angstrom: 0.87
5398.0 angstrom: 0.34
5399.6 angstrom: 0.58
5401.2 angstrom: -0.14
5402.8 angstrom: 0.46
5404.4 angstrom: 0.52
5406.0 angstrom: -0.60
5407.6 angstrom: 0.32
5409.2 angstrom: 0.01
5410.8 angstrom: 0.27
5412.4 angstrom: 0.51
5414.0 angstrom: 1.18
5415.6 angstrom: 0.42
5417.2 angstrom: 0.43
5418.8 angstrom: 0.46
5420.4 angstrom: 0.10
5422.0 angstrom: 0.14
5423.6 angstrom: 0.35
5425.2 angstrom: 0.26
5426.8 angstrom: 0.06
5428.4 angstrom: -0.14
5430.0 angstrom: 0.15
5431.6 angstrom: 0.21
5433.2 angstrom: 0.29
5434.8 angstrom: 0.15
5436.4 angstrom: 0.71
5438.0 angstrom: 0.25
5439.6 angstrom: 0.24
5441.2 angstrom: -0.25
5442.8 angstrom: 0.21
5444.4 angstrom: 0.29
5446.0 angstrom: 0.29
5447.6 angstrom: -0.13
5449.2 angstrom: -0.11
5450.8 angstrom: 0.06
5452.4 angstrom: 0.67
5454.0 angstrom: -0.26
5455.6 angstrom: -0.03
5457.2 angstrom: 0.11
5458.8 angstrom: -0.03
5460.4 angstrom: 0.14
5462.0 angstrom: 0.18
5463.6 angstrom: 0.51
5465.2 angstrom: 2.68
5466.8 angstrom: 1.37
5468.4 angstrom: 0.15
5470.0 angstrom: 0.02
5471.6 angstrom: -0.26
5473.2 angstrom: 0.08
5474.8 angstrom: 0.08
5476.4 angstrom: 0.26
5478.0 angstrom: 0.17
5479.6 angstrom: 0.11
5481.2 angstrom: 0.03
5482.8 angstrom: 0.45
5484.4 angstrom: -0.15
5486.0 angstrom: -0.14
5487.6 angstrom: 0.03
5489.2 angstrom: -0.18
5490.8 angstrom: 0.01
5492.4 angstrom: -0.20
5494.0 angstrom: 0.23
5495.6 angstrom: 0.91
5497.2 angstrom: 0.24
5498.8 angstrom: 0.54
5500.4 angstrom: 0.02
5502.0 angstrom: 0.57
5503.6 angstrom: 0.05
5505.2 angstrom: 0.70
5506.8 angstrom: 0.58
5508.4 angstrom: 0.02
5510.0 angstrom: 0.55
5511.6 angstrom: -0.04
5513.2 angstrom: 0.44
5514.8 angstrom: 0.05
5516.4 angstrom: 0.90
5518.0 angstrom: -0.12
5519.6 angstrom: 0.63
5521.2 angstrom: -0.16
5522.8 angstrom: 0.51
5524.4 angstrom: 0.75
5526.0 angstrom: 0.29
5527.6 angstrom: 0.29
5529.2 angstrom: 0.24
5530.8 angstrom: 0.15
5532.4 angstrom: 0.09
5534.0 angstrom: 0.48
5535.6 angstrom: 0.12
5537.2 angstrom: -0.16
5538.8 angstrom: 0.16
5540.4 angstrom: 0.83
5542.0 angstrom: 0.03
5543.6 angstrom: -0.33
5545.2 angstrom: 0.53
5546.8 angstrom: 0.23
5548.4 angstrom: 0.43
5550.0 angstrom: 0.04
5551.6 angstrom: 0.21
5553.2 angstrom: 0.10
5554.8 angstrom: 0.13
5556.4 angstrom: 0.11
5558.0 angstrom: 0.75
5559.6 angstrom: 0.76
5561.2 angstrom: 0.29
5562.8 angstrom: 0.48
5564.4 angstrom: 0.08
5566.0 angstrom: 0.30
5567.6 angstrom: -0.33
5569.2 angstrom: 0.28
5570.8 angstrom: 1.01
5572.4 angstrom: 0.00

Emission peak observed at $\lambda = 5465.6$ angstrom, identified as [O III]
